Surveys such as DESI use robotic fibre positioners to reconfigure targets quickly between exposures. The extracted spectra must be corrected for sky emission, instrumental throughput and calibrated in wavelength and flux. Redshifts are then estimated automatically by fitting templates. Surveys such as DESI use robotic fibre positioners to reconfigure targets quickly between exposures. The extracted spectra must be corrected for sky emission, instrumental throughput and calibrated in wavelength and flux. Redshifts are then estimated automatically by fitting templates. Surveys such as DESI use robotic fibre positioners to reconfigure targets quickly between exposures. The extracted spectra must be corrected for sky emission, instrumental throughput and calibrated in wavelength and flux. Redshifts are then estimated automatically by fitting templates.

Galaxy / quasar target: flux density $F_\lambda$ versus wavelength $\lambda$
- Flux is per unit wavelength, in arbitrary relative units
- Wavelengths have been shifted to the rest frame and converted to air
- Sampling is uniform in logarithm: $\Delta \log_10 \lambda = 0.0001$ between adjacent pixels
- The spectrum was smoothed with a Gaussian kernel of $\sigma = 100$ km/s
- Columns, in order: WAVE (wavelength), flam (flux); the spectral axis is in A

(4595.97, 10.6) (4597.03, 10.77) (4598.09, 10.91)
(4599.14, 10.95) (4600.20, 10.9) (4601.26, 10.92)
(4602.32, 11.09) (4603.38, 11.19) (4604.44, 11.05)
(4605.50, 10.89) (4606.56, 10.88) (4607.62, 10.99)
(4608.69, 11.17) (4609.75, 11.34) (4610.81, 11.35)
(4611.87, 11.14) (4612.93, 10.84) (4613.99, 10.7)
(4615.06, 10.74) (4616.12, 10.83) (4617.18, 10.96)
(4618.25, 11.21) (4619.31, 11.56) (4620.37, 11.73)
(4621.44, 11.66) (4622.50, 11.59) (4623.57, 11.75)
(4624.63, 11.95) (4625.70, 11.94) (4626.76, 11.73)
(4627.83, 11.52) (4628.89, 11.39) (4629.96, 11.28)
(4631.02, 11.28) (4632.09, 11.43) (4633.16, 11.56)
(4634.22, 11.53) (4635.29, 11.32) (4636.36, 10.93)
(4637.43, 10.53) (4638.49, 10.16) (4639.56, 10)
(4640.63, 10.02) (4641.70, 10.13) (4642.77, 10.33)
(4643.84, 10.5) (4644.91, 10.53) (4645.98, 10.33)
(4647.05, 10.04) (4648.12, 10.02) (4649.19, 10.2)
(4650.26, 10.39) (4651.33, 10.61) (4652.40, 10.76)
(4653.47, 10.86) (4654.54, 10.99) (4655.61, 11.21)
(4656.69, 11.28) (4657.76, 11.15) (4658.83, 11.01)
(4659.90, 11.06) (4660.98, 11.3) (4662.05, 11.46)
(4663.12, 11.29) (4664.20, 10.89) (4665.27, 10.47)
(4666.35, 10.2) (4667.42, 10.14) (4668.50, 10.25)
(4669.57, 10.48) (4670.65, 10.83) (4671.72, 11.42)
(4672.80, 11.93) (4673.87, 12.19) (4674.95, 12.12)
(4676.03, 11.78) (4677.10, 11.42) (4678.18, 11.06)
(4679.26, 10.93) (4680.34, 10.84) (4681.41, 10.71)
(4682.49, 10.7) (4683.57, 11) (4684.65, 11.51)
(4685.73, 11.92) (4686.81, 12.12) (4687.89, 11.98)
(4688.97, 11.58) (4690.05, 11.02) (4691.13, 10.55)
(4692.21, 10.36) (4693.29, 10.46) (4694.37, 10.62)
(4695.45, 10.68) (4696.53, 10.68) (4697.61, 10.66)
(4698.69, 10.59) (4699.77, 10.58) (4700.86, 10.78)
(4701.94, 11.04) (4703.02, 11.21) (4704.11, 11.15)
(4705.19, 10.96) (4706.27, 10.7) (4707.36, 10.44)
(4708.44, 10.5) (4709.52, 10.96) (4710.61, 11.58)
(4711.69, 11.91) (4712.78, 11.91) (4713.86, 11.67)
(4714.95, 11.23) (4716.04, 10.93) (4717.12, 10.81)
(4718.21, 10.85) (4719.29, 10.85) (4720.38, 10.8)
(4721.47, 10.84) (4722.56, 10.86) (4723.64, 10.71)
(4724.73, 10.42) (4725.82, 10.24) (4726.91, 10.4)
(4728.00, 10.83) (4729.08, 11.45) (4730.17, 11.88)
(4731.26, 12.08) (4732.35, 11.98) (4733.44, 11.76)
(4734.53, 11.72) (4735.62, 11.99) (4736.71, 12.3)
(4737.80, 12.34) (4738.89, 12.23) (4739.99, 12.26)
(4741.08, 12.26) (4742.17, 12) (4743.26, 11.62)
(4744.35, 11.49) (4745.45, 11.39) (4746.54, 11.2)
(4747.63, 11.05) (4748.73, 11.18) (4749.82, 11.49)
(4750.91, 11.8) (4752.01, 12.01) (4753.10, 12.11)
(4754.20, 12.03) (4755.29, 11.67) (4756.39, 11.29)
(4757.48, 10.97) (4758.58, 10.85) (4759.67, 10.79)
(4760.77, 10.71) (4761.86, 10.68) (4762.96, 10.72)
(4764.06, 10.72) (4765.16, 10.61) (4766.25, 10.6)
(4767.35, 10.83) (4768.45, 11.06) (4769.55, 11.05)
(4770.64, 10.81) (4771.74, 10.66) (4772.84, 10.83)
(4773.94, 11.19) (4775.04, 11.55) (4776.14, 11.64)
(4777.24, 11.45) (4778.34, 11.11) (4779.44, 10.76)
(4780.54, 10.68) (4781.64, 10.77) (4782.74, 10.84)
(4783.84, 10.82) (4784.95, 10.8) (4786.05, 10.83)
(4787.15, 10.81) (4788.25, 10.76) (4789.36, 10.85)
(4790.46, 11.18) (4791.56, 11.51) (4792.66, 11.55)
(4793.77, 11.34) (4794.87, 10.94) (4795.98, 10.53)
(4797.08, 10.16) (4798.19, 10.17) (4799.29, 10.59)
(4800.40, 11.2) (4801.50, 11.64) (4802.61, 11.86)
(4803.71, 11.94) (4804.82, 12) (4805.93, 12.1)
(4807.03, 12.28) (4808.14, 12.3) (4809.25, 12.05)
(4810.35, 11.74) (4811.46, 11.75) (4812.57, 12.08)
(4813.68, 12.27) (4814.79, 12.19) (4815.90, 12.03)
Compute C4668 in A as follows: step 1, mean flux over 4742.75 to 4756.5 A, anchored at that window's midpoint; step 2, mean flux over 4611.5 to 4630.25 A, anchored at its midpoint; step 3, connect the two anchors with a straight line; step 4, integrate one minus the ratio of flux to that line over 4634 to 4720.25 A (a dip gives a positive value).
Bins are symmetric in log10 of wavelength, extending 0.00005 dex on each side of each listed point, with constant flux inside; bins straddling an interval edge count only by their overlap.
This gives 4.0 A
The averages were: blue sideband 11.4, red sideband 11.6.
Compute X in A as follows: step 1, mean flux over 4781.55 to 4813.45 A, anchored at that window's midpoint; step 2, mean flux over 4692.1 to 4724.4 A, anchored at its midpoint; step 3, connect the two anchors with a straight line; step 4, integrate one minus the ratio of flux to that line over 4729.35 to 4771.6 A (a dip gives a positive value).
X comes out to -1.3 A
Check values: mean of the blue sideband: 10.9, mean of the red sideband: 11.3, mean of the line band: 11.5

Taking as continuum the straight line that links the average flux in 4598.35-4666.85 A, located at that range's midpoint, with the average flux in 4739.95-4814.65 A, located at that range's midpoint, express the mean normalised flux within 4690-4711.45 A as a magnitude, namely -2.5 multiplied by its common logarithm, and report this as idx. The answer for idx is 0.033 mag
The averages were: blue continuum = 11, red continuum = 11.3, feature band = 10.8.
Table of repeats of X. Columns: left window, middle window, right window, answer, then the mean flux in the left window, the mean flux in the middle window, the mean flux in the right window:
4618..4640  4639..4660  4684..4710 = 1.25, 11.3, 10.6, 11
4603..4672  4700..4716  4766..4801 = -0.27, 11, 11.1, 10.9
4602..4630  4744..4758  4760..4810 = -0.48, 11.3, 11.5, 11.1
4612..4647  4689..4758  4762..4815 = -0.68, 11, 11.2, 11.2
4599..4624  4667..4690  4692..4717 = -0.59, 11.1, 11.3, 10.9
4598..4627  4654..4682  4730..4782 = 0.46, 11.2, 11.1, 11.4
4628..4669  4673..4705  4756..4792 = -0.89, 10.8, 11.1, 10.9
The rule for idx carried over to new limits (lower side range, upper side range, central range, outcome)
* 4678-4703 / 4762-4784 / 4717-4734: -0.01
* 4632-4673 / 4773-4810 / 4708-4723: -0.02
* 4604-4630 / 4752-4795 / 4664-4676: 0.02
